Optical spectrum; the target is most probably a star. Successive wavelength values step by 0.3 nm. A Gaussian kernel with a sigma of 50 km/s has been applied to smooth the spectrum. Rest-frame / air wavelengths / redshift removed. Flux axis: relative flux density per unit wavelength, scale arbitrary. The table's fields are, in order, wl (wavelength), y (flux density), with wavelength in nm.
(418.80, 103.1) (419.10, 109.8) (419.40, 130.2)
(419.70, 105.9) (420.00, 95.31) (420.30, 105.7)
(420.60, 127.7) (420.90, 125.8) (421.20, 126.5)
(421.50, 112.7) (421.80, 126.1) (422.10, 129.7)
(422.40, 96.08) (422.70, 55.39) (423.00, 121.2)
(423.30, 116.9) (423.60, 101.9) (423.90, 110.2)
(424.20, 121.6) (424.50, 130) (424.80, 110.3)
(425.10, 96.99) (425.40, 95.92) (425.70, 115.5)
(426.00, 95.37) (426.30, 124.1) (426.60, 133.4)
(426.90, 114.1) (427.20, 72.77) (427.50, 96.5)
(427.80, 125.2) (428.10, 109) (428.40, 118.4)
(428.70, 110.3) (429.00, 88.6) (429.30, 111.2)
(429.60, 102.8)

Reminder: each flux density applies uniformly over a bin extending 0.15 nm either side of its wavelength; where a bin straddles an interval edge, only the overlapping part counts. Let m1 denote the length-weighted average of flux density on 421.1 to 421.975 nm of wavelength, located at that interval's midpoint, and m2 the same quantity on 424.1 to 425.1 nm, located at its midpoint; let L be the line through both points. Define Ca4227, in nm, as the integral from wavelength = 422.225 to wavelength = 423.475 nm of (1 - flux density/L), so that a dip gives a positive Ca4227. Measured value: 0.22 nm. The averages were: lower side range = 122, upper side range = 117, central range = 98.1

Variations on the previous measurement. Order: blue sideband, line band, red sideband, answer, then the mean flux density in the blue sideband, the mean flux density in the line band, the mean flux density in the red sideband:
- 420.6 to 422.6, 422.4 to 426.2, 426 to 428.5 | 0.29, 118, 106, 111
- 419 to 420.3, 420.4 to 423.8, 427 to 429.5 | -0.14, 110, 113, 104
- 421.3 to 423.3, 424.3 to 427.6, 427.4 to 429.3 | 0.01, 108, 108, 109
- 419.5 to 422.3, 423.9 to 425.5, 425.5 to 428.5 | 0.02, 117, 111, 110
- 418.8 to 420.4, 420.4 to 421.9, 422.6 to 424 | -0.24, 109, 123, 102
